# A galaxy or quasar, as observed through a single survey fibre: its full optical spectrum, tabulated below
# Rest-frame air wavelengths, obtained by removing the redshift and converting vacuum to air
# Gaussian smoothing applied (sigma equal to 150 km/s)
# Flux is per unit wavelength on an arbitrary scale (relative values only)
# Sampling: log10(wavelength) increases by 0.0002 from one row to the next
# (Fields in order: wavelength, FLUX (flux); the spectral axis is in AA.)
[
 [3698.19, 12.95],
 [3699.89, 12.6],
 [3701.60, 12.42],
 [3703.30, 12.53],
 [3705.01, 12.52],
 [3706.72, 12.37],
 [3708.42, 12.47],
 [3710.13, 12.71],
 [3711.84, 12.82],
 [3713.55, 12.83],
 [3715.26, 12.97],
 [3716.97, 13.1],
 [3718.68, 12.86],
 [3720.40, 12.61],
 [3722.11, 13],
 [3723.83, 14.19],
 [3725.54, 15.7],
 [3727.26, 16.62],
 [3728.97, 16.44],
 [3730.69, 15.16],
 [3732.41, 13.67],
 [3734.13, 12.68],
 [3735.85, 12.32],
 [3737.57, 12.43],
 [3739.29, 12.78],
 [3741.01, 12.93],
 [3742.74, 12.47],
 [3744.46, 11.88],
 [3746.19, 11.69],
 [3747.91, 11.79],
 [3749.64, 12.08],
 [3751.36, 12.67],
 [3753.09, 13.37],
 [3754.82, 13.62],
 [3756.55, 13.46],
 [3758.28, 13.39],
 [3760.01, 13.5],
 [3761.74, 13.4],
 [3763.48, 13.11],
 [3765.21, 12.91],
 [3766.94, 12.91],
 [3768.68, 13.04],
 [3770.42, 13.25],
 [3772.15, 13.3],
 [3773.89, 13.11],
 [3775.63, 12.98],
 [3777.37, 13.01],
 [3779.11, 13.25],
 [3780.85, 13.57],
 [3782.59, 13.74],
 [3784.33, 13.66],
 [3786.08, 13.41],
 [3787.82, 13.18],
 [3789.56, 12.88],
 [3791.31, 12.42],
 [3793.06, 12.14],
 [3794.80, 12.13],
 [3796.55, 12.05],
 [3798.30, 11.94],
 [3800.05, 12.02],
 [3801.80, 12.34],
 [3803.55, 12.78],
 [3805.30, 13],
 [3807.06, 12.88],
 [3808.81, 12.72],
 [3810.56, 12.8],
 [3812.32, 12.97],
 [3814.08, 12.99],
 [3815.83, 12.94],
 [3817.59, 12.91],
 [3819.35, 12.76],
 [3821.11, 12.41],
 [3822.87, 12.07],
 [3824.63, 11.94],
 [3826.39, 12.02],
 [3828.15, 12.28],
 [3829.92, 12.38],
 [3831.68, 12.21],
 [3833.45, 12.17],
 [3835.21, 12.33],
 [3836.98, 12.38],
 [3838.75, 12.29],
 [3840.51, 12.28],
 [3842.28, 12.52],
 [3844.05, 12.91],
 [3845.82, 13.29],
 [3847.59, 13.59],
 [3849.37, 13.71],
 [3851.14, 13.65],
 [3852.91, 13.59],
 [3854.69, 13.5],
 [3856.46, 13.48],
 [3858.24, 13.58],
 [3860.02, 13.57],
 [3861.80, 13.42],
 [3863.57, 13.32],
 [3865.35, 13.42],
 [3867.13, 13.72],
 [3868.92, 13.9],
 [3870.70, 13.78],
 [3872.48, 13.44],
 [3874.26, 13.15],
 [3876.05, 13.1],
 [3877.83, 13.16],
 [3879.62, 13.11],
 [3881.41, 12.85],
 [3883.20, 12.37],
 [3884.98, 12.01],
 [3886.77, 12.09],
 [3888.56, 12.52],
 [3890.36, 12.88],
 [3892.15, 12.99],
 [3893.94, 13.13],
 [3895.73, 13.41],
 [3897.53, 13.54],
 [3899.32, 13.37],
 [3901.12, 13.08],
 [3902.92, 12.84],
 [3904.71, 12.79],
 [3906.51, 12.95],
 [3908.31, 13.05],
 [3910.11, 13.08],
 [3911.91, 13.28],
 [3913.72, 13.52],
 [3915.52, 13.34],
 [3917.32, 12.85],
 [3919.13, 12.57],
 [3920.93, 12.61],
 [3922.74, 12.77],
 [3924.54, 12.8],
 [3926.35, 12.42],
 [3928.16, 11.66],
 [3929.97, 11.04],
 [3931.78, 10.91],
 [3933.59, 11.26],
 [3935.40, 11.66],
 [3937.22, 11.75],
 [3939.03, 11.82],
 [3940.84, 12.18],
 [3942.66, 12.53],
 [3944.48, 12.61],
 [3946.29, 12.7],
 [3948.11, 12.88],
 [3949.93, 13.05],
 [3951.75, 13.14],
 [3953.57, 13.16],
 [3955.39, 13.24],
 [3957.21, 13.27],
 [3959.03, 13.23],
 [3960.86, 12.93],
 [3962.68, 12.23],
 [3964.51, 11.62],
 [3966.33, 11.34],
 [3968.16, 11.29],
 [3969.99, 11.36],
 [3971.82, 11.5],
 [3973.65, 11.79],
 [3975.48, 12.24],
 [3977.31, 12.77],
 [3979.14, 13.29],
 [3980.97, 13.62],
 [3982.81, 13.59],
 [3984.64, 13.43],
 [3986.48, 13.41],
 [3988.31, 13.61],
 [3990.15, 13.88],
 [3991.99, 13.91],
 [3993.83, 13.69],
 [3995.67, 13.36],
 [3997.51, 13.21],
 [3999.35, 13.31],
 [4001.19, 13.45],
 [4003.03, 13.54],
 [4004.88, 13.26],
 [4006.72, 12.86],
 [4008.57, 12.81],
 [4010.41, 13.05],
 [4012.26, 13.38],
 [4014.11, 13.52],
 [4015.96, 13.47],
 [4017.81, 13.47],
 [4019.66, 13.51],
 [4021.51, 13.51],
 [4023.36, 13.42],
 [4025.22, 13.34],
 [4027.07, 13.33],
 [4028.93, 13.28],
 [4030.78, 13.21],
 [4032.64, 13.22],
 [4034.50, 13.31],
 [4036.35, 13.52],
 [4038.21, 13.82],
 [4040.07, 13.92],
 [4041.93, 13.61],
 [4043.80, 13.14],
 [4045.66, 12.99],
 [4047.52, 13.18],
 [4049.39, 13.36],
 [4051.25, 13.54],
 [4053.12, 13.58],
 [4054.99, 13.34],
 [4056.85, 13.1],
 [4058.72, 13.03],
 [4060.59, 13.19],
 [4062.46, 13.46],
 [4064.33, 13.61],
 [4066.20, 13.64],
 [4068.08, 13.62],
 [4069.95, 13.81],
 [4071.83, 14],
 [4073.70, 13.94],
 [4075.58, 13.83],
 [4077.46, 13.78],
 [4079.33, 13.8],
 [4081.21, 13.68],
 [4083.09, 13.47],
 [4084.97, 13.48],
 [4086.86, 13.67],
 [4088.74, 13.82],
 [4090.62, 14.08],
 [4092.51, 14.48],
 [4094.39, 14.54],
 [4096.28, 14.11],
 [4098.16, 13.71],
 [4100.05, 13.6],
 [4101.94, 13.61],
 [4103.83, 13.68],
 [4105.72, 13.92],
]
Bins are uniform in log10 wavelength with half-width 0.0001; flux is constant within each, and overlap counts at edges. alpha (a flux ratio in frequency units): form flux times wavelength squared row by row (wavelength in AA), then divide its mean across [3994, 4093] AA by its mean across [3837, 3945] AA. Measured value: 1.13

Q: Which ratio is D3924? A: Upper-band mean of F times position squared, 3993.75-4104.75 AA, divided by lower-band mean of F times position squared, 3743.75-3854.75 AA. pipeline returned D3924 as 1.20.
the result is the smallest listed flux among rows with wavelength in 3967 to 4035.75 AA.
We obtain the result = 11.29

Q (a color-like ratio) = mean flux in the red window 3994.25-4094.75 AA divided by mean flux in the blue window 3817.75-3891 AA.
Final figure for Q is 1.05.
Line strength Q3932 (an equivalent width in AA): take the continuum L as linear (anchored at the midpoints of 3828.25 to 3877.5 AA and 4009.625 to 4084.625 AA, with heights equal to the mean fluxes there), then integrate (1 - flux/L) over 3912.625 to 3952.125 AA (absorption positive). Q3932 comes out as 2.7 AA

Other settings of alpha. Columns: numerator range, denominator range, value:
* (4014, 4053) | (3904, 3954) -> 1.13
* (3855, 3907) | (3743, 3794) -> 1.07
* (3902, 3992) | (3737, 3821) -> 1.07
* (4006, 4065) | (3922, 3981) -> 1.13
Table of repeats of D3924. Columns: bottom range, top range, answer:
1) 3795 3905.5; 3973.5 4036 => 1.12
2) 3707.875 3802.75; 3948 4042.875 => 1.13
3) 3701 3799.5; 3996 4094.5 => 1.20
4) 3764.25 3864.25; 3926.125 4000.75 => 1.06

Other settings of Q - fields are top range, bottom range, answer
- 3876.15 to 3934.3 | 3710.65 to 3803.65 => 0.97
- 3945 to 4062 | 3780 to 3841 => 1.04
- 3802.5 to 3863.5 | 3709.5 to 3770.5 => 0.97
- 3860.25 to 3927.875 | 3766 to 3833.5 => 1.02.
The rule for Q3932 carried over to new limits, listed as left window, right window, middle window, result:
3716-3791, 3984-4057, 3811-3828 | 1.0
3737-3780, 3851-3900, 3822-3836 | 1.0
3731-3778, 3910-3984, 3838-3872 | -1.8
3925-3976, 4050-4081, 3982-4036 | -2.1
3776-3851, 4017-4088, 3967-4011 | 0.9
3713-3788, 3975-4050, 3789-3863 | 3.2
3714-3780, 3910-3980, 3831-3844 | 0.5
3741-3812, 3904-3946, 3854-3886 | -1.8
